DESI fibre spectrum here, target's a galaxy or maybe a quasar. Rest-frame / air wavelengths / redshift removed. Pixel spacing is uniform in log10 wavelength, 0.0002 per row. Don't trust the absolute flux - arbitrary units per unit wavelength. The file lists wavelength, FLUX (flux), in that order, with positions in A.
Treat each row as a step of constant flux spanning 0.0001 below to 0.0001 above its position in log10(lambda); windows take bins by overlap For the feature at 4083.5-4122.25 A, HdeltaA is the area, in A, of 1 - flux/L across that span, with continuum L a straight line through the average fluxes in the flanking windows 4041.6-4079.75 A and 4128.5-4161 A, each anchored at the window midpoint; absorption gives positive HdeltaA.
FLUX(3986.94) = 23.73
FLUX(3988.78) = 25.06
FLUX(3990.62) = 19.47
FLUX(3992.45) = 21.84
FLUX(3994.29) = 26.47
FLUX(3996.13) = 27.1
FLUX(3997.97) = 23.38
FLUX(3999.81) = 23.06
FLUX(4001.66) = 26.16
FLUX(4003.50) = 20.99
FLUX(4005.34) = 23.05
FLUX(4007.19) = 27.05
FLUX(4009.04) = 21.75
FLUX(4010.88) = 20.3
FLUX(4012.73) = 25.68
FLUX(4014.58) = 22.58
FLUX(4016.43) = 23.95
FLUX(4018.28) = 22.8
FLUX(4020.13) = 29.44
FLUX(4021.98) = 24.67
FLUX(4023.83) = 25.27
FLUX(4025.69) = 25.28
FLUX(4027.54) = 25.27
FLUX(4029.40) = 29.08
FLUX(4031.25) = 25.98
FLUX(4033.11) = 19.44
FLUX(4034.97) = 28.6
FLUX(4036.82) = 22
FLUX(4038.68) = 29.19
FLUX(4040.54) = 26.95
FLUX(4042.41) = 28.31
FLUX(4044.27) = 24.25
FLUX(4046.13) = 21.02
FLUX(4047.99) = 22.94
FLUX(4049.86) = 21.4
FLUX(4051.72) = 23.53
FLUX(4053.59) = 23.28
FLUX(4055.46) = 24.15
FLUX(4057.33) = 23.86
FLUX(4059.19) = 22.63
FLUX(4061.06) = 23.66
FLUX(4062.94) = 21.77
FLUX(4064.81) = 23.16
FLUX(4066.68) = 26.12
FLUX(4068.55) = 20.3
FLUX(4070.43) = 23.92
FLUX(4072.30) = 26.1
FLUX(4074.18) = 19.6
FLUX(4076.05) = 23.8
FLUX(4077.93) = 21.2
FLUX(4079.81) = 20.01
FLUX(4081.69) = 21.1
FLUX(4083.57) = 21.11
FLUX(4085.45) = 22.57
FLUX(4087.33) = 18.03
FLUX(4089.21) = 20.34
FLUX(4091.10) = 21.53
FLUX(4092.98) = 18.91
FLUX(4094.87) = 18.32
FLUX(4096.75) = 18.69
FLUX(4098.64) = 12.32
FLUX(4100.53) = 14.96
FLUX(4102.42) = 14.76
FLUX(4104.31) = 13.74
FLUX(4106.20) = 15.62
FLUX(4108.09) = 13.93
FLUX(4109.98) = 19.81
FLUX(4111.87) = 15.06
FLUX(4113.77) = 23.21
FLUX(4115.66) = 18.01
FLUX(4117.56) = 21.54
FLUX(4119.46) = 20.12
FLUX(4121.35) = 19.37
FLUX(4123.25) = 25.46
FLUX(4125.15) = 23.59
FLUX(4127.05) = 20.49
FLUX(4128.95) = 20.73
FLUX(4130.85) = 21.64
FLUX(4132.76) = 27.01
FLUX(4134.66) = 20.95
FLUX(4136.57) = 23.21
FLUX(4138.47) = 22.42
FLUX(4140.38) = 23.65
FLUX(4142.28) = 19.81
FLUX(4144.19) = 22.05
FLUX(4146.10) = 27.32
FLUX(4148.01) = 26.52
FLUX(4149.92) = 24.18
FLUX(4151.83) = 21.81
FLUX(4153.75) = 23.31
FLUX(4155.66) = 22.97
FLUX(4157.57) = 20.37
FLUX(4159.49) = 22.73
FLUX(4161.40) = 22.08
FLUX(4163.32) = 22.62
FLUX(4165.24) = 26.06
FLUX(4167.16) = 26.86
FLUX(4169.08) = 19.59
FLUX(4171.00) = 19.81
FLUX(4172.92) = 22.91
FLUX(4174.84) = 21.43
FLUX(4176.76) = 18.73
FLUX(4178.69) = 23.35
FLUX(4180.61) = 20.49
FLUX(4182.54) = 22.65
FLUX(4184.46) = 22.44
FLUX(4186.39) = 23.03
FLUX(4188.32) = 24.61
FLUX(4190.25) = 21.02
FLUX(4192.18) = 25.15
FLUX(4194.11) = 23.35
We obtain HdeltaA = 8.3 A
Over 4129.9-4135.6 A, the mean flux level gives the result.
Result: 23.2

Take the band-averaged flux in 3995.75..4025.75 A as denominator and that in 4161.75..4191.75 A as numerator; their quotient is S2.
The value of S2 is 0.93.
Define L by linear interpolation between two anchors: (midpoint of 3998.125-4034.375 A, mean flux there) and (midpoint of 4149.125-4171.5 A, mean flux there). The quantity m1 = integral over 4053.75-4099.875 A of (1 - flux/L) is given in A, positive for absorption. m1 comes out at 4.5 A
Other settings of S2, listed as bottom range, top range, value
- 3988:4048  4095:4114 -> 0.65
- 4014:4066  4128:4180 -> 0.93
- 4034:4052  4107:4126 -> 0.80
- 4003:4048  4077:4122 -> 0.75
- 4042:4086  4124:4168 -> 1.01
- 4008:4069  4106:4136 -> 0.85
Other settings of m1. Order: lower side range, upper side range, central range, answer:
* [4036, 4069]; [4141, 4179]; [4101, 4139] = 5.22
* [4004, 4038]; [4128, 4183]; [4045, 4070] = 1.15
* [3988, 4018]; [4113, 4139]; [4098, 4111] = 4.19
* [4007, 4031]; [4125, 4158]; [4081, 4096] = 2.24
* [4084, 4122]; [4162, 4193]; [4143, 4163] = -2.12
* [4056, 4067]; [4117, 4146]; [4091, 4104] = 3.55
